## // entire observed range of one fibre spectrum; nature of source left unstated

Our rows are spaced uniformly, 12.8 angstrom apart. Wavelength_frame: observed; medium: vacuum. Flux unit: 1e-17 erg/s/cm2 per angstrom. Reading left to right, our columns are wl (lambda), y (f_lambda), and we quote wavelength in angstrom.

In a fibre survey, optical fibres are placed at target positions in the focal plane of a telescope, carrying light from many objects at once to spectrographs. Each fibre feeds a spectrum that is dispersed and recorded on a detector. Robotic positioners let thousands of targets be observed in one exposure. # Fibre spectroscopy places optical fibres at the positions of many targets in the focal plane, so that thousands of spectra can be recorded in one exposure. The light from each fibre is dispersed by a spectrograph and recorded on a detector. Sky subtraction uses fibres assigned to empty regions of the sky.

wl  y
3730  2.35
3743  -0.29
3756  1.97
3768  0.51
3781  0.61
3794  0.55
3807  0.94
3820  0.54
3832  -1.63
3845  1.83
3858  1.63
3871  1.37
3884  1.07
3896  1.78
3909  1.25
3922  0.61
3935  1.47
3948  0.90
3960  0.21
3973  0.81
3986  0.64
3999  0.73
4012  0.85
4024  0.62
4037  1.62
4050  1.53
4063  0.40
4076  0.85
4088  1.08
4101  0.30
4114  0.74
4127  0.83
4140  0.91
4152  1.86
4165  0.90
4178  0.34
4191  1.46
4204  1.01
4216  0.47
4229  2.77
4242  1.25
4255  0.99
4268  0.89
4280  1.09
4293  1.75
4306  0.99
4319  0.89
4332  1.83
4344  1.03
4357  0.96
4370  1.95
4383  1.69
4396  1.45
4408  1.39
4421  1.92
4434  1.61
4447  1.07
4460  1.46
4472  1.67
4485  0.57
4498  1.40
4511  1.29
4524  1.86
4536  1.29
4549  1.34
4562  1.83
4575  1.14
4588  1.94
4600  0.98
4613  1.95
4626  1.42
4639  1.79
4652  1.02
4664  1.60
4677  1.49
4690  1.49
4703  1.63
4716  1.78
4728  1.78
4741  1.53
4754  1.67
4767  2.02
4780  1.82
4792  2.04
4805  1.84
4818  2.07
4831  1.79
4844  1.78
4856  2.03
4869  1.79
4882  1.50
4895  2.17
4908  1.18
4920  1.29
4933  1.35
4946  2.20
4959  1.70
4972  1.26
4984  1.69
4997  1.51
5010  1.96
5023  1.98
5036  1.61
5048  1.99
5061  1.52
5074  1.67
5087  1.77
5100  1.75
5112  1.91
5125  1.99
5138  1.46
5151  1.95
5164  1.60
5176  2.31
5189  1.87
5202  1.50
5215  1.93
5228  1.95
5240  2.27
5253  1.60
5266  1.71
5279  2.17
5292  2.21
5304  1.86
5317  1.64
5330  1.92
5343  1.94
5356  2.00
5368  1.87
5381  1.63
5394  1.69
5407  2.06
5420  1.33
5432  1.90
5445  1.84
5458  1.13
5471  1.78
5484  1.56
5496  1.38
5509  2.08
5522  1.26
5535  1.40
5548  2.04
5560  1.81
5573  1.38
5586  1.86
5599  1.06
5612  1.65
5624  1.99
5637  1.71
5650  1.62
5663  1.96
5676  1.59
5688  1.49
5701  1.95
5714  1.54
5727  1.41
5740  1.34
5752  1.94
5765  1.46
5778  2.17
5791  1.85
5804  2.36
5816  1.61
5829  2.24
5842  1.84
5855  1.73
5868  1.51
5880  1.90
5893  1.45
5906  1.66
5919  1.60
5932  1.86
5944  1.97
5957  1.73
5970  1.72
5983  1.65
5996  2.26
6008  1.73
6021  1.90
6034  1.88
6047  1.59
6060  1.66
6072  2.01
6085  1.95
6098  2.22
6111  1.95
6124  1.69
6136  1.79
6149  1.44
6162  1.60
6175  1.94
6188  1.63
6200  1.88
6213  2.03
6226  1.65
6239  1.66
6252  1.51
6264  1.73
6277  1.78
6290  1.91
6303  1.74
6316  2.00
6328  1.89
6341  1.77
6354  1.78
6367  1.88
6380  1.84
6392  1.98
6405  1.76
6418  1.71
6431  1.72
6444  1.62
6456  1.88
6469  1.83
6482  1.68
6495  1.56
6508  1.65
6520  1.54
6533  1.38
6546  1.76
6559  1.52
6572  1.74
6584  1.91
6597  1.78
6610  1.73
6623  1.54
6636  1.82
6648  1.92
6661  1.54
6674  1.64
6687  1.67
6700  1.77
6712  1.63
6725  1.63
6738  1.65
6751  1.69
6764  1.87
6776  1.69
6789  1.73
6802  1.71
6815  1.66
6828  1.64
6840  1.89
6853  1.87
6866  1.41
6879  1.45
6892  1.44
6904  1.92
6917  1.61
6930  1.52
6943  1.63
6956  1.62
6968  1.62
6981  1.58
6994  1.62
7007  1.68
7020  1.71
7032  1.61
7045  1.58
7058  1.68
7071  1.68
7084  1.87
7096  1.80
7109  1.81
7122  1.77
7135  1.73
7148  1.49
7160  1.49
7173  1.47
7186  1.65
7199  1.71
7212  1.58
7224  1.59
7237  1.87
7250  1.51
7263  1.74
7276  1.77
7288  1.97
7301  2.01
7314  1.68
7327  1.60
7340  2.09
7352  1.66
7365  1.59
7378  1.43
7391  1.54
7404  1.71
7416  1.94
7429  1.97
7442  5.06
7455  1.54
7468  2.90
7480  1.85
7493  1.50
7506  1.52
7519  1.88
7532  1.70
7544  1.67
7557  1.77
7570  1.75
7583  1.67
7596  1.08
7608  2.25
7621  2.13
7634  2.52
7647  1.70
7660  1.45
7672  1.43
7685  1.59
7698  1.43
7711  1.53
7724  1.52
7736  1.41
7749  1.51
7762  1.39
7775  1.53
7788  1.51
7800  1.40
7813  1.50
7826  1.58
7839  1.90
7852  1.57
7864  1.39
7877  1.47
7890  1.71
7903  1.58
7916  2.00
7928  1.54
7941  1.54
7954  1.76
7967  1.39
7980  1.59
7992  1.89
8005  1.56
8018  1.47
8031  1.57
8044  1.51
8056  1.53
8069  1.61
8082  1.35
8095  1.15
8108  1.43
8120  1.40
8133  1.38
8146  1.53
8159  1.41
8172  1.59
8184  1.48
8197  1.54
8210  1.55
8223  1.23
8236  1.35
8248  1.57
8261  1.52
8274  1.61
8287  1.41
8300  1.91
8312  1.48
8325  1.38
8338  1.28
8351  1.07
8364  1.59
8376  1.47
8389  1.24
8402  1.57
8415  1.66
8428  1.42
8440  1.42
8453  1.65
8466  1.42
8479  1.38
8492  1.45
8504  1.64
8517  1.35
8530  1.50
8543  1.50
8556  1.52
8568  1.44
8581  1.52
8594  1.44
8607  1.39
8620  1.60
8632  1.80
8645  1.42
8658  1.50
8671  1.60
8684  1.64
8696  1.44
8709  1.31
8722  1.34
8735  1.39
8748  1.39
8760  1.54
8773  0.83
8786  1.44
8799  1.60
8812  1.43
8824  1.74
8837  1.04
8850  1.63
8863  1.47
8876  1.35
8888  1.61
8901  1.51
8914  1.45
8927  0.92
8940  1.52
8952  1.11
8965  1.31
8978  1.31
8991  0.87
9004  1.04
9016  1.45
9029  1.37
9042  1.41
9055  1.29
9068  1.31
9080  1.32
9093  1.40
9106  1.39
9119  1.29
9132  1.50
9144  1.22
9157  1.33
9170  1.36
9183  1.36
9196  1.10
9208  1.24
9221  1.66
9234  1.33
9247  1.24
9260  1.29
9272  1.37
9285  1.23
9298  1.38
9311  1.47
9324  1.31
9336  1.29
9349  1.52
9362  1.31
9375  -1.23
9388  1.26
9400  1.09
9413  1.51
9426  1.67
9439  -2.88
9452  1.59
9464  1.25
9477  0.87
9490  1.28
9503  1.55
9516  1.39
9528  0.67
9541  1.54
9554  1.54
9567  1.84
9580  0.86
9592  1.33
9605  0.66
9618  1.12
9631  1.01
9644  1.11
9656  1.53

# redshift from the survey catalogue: 0.134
